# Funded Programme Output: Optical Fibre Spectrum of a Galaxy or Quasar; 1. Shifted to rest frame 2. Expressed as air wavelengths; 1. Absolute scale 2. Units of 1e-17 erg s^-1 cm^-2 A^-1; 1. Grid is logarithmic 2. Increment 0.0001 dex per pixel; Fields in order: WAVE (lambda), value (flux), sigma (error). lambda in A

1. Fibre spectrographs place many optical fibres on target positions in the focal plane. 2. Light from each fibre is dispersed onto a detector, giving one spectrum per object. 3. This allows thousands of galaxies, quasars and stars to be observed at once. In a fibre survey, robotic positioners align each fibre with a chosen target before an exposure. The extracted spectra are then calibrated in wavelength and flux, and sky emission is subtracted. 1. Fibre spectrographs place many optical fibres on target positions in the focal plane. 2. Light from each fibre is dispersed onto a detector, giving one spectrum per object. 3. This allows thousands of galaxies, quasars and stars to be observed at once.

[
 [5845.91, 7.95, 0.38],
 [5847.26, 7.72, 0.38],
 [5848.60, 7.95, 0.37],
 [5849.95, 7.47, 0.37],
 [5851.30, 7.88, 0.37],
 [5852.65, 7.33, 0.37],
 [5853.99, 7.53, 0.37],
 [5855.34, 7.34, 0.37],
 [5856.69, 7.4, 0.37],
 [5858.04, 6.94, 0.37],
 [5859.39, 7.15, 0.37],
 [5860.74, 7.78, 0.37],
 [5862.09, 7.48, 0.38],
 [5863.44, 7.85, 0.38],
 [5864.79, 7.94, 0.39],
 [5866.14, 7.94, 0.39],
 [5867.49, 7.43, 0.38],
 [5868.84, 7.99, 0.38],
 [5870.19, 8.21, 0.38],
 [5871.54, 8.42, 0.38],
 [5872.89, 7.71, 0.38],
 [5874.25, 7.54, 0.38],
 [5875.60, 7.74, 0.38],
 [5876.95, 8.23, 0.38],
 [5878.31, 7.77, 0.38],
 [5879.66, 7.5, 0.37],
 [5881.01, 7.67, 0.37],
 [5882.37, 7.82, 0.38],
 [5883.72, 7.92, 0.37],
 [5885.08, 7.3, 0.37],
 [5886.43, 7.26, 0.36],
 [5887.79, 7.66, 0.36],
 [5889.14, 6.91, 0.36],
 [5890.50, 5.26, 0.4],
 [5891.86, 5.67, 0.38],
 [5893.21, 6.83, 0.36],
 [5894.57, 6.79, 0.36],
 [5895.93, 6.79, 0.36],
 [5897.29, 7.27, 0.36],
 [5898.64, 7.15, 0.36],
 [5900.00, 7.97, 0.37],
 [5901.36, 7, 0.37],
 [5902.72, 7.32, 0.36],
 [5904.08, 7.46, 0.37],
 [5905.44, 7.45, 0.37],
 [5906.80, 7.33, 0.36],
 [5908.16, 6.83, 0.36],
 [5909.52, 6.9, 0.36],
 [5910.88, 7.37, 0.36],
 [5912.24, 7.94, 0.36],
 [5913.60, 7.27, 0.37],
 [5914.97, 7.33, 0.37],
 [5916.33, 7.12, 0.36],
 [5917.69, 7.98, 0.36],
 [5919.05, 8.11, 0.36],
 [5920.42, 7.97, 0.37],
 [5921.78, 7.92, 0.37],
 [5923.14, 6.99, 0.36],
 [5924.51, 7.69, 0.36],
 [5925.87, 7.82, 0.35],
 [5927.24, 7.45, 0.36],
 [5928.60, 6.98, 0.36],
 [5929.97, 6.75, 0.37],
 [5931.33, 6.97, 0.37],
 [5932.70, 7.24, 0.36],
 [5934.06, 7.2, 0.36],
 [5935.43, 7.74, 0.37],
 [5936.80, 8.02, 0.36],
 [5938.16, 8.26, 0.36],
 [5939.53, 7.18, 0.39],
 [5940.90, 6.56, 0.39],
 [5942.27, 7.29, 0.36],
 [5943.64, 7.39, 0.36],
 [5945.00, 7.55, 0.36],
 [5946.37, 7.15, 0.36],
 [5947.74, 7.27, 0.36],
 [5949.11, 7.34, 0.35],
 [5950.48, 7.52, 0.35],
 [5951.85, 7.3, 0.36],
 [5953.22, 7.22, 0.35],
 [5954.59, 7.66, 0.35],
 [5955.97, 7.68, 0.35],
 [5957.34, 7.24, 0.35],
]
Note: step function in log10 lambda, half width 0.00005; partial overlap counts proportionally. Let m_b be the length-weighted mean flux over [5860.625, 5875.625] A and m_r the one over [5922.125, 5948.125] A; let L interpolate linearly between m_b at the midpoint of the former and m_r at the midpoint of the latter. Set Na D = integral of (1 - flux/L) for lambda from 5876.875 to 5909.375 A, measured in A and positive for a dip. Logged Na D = 2.0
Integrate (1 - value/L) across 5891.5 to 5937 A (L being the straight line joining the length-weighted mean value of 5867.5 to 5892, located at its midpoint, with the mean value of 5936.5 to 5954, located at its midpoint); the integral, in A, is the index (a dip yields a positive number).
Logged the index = 0.8 A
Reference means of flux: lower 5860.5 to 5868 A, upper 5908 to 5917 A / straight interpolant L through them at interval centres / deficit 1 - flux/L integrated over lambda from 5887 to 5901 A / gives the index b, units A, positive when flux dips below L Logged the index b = 1.2 A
